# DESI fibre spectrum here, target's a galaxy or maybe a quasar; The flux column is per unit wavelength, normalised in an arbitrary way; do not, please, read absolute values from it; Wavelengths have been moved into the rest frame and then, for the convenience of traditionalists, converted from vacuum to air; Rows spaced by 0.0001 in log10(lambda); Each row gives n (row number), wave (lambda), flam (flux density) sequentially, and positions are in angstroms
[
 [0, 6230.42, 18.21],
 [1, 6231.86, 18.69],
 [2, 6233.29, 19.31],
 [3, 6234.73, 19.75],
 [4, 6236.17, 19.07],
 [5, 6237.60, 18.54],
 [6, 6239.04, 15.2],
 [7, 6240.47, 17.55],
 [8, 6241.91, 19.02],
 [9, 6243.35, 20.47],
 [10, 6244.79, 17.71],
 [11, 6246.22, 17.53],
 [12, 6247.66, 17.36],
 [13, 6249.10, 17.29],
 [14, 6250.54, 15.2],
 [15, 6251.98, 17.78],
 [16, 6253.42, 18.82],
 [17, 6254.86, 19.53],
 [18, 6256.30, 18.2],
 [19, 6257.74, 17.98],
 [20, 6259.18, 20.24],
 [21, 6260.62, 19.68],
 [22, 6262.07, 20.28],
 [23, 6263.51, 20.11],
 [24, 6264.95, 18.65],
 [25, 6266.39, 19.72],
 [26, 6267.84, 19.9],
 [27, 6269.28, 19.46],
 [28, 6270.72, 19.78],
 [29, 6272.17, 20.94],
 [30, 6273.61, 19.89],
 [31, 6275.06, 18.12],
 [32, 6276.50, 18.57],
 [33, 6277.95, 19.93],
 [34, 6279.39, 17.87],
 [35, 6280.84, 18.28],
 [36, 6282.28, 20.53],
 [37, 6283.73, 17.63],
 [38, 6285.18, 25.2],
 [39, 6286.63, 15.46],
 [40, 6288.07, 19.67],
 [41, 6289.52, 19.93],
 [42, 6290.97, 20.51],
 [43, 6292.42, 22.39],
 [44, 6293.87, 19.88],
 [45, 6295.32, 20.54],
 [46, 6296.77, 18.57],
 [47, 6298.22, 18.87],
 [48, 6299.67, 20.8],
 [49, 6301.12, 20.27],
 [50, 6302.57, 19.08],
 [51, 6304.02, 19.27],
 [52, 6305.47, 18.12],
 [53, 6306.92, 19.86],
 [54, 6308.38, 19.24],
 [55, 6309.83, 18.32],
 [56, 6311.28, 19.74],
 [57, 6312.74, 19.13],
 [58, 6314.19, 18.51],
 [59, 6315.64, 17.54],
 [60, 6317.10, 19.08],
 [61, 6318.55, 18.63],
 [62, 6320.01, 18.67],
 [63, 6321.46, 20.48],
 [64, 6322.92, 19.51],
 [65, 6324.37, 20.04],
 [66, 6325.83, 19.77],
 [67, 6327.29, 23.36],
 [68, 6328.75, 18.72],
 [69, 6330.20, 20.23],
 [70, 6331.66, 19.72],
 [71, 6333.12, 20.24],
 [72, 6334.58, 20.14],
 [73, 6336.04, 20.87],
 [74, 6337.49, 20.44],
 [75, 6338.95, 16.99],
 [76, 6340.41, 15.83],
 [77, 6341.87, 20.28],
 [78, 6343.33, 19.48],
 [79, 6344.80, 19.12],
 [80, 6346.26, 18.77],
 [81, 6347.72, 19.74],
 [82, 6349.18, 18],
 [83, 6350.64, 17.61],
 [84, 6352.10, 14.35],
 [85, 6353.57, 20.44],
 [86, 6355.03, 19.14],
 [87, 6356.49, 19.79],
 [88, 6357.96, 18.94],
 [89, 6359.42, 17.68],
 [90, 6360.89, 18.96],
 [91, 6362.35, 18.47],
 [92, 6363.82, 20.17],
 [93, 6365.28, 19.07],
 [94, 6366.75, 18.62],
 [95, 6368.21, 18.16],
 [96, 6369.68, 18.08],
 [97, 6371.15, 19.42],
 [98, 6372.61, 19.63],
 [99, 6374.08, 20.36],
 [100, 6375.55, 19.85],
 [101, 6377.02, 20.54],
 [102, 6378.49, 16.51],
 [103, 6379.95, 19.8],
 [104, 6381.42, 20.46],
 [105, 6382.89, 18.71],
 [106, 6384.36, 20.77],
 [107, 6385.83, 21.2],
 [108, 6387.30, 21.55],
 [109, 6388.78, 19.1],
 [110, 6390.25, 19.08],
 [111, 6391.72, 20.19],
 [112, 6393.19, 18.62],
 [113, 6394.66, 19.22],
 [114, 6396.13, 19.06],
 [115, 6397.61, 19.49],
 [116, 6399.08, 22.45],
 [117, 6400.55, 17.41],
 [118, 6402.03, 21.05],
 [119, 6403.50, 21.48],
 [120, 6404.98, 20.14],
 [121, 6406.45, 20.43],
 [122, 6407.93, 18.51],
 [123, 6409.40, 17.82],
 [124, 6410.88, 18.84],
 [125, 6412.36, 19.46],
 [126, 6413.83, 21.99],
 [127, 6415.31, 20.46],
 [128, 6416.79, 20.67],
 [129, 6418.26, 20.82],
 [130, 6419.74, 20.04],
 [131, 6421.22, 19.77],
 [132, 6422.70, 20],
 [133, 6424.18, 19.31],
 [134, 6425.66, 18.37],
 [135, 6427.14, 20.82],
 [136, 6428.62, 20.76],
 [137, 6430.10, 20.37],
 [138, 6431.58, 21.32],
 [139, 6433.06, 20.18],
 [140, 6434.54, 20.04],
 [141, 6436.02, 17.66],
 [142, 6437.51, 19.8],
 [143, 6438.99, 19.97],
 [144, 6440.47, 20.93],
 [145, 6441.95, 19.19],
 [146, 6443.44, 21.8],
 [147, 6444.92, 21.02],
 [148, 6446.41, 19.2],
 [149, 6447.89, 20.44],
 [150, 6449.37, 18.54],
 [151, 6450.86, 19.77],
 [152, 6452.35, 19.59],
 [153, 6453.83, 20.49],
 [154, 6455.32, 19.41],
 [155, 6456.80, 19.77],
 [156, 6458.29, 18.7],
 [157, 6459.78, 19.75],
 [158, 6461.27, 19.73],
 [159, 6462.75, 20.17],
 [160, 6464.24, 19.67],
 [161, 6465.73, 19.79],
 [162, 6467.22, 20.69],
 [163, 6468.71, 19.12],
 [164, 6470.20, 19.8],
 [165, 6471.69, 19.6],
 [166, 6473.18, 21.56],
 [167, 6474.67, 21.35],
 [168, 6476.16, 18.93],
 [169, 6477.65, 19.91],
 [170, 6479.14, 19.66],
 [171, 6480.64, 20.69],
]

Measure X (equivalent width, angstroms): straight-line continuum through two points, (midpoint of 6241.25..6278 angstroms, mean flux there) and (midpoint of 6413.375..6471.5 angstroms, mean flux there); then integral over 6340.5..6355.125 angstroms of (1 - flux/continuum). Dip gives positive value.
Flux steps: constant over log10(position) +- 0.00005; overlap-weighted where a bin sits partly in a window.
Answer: 0.7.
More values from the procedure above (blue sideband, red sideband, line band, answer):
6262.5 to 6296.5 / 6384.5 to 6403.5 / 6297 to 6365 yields 2.16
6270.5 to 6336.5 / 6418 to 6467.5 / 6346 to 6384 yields 1.59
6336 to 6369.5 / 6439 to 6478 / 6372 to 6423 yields -1.72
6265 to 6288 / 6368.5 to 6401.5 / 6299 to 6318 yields 0.31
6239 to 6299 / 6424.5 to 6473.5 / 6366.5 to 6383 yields 0.31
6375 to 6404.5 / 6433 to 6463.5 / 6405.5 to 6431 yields -0.13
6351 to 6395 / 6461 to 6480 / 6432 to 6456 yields -0.13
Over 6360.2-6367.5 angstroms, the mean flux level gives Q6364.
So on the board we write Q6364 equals 19.1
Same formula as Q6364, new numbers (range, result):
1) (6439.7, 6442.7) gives 20.1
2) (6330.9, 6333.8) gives 19.9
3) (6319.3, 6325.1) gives 19.7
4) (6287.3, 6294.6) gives 20.4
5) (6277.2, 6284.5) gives 18.9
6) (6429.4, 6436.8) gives 19.9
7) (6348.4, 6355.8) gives 17.9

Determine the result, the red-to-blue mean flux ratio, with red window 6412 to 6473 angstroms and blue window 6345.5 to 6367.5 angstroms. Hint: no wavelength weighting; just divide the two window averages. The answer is 1.1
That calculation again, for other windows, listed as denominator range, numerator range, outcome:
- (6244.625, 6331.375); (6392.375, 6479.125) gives 1.03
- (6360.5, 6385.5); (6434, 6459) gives 1.02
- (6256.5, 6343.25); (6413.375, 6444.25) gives 1.03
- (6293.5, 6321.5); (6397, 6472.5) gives 1.04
